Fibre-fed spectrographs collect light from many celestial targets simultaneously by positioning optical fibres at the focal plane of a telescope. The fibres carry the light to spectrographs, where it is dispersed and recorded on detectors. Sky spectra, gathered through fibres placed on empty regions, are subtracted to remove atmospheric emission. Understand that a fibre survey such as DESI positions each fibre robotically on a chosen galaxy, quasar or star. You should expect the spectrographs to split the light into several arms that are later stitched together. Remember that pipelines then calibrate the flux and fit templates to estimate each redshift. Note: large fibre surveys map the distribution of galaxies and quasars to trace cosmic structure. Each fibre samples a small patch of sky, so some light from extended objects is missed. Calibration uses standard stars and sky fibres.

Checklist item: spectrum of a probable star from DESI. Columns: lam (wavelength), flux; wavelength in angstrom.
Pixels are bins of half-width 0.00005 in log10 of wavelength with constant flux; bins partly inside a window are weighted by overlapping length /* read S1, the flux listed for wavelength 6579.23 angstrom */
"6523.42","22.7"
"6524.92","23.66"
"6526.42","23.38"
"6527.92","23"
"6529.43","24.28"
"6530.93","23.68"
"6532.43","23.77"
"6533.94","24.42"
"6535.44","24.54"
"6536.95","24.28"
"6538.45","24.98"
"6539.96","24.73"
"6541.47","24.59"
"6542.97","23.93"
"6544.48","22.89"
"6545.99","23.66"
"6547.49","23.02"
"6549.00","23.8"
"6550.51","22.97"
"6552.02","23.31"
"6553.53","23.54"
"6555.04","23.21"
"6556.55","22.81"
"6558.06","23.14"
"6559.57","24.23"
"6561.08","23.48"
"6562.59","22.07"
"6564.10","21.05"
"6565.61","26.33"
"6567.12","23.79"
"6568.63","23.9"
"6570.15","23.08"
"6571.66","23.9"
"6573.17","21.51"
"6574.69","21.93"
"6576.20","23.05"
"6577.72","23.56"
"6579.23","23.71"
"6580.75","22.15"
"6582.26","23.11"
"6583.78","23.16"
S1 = 23.71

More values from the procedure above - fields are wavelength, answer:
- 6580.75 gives 22.15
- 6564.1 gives 21.05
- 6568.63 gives 23.9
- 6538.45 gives 24.98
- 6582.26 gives 23.11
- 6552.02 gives 23.31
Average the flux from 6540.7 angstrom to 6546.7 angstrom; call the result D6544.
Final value 23.8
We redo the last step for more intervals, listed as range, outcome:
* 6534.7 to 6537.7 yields 24.4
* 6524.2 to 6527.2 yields 23.6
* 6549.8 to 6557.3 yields 23.2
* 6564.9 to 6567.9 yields 25.1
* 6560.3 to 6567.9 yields 23.4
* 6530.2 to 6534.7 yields 24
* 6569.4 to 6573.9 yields 22.9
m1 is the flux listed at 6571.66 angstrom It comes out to 23.9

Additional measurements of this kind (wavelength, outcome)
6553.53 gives 23.54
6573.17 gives 21.51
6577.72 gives 23.56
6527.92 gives 23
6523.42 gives 22.7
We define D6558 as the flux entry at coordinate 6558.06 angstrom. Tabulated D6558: 23.14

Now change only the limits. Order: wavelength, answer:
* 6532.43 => 23.77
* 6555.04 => 23.21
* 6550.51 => 22.97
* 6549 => 23.8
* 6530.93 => 23.68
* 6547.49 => 23.02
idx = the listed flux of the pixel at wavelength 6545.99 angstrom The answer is 23.66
